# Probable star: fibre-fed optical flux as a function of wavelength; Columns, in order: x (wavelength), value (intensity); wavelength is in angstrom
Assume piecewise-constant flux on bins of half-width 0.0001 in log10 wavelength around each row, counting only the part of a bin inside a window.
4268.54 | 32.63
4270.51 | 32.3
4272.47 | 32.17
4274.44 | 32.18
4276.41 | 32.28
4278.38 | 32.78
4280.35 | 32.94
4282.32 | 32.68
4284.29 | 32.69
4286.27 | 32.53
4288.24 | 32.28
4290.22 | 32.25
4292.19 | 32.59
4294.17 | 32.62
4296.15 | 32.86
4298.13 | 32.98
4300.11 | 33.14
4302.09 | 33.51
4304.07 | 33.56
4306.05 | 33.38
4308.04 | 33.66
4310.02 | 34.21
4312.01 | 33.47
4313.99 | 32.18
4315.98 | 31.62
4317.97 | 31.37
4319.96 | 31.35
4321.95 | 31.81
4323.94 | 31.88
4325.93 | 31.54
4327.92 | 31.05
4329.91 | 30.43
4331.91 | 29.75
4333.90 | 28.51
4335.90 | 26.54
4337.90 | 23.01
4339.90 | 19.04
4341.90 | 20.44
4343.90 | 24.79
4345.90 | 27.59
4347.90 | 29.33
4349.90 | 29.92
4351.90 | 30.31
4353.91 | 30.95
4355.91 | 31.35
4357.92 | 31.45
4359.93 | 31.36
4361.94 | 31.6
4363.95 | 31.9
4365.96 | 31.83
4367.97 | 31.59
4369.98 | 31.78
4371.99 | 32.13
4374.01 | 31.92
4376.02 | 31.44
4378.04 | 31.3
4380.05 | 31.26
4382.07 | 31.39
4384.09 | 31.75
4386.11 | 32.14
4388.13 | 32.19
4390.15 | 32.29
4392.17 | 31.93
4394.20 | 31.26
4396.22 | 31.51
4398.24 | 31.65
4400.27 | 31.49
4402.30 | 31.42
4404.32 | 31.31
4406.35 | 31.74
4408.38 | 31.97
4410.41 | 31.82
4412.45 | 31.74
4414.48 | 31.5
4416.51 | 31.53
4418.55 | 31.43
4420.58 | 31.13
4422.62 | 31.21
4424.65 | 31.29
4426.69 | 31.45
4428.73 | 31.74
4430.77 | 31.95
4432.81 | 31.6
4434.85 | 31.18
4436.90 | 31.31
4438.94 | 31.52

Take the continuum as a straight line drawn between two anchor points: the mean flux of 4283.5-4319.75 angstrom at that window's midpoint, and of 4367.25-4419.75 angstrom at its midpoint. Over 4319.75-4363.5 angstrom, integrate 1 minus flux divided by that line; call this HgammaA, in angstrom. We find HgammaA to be 4.73 angstrom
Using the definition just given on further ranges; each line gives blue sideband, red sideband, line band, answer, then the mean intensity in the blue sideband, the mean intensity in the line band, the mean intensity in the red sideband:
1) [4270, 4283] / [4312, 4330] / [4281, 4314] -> -0.9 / 32.5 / 33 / 31.6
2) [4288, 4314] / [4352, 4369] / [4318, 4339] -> 1.8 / 33.1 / 29.6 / 31.4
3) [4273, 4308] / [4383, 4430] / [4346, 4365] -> 0.8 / 32.8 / 30.8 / 31.6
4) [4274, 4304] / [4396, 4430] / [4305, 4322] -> -0.1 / 32.7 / 32.6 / 31.5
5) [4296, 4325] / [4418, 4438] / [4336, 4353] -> 3.5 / 32.7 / 25.6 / 31.4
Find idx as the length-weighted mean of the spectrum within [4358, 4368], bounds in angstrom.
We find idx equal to 31.6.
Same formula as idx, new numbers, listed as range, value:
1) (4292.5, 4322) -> 32.8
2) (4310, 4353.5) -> 29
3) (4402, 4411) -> 31.7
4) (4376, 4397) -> 31.7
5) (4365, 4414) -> 31.7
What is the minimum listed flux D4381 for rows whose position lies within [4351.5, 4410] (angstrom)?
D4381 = 30.31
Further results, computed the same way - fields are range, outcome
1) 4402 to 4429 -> 31.13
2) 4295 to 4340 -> 19.04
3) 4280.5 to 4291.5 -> 32.25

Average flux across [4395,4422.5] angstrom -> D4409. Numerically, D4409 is 31.5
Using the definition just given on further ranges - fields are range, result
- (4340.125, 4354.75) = 27.1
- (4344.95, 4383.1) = 31.1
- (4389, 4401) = 31.7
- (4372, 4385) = 31.5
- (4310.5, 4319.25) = 32.2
